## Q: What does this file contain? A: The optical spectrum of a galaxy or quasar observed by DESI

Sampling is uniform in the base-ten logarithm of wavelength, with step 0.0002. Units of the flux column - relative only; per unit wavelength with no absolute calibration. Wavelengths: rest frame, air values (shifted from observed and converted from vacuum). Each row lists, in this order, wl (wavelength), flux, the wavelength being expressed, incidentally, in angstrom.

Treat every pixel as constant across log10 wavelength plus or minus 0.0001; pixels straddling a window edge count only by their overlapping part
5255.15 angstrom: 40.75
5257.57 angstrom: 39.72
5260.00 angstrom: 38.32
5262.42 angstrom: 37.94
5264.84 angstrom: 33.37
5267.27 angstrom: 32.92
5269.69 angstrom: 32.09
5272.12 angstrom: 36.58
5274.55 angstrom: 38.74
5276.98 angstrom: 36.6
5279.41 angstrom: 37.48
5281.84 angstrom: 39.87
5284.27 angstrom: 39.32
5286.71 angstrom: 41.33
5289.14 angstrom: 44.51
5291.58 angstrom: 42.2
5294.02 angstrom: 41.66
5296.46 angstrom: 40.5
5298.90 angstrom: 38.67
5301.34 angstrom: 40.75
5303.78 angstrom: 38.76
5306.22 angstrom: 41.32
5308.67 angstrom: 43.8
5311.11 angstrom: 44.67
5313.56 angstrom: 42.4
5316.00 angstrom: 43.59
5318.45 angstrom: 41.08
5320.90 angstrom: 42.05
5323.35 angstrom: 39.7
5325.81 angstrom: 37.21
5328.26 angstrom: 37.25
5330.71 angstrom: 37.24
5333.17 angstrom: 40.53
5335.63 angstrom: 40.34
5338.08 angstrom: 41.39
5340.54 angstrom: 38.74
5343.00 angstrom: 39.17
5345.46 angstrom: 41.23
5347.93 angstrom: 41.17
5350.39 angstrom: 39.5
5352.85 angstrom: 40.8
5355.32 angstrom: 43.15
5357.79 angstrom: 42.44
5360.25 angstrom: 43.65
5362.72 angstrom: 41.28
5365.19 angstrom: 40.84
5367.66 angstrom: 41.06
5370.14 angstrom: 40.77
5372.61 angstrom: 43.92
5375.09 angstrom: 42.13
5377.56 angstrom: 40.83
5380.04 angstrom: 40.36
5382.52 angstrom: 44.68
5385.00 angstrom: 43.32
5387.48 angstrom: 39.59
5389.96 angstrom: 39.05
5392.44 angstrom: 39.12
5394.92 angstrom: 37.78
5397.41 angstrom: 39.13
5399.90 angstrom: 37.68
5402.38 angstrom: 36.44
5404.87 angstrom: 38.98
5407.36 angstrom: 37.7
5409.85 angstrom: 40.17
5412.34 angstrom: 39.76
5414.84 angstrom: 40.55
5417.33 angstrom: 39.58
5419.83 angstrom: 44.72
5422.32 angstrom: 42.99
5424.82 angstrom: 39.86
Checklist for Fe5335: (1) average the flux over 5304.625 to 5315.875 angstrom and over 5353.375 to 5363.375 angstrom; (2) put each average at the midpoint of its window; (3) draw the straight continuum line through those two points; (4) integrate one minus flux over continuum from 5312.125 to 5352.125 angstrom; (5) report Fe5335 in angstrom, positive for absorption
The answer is 2.4 angstrom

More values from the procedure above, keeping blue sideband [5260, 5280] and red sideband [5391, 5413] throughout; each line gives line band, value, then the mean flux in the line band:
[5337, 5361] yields -2.3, 41.1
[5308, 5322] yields -2.4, 42.9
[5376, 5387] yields -1.2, 42.1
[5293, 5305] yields -1.2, 40.1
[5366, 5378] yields -1.2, 41.8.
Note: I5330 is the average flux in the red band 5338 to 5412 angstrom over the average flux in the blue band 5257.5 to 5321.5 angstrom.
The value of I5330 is 1.02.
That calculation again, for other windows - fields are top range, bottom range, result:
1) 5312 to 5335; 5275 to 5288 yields 1.03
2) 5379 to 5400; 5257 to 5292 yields 1.06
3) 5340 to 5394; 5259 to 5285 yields 1.13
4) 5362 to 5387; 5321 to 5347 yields 1.06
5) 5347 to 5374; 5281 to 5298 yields 1.01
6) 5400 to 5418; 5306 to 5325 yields 0.92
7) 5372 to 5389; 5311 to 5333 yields 1.04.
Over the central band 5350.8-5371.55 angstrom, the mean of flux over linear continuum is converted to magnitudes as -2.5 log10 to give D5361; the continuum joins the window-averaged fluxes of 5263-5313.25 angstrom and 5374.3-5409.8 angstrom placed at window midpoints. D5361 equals -0.05 mag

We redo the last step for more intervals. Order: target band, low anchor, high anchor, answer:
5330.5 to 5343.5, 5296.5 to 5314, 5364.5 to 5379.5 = 0.05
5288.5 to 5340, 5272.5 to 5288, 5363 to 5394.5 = -0.03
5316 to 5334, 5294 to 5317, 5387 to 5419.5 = 0.04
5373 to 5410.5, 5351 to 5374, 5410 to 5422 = 0.04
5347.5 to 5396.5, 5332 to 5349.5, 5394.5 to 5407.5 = -0.06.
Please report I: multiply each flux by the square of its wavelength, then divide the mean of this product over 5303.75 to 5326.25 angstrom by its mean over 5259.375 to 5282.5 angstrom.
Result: 1.2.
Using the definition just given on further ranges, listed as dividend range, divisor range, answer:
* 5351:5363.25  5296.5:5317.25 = 1.03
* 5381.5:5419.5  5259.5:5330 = 1.04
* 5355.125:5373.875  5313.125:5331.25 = 1.07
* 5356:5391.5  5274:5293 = 1.08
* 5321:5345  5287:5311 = 0.96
